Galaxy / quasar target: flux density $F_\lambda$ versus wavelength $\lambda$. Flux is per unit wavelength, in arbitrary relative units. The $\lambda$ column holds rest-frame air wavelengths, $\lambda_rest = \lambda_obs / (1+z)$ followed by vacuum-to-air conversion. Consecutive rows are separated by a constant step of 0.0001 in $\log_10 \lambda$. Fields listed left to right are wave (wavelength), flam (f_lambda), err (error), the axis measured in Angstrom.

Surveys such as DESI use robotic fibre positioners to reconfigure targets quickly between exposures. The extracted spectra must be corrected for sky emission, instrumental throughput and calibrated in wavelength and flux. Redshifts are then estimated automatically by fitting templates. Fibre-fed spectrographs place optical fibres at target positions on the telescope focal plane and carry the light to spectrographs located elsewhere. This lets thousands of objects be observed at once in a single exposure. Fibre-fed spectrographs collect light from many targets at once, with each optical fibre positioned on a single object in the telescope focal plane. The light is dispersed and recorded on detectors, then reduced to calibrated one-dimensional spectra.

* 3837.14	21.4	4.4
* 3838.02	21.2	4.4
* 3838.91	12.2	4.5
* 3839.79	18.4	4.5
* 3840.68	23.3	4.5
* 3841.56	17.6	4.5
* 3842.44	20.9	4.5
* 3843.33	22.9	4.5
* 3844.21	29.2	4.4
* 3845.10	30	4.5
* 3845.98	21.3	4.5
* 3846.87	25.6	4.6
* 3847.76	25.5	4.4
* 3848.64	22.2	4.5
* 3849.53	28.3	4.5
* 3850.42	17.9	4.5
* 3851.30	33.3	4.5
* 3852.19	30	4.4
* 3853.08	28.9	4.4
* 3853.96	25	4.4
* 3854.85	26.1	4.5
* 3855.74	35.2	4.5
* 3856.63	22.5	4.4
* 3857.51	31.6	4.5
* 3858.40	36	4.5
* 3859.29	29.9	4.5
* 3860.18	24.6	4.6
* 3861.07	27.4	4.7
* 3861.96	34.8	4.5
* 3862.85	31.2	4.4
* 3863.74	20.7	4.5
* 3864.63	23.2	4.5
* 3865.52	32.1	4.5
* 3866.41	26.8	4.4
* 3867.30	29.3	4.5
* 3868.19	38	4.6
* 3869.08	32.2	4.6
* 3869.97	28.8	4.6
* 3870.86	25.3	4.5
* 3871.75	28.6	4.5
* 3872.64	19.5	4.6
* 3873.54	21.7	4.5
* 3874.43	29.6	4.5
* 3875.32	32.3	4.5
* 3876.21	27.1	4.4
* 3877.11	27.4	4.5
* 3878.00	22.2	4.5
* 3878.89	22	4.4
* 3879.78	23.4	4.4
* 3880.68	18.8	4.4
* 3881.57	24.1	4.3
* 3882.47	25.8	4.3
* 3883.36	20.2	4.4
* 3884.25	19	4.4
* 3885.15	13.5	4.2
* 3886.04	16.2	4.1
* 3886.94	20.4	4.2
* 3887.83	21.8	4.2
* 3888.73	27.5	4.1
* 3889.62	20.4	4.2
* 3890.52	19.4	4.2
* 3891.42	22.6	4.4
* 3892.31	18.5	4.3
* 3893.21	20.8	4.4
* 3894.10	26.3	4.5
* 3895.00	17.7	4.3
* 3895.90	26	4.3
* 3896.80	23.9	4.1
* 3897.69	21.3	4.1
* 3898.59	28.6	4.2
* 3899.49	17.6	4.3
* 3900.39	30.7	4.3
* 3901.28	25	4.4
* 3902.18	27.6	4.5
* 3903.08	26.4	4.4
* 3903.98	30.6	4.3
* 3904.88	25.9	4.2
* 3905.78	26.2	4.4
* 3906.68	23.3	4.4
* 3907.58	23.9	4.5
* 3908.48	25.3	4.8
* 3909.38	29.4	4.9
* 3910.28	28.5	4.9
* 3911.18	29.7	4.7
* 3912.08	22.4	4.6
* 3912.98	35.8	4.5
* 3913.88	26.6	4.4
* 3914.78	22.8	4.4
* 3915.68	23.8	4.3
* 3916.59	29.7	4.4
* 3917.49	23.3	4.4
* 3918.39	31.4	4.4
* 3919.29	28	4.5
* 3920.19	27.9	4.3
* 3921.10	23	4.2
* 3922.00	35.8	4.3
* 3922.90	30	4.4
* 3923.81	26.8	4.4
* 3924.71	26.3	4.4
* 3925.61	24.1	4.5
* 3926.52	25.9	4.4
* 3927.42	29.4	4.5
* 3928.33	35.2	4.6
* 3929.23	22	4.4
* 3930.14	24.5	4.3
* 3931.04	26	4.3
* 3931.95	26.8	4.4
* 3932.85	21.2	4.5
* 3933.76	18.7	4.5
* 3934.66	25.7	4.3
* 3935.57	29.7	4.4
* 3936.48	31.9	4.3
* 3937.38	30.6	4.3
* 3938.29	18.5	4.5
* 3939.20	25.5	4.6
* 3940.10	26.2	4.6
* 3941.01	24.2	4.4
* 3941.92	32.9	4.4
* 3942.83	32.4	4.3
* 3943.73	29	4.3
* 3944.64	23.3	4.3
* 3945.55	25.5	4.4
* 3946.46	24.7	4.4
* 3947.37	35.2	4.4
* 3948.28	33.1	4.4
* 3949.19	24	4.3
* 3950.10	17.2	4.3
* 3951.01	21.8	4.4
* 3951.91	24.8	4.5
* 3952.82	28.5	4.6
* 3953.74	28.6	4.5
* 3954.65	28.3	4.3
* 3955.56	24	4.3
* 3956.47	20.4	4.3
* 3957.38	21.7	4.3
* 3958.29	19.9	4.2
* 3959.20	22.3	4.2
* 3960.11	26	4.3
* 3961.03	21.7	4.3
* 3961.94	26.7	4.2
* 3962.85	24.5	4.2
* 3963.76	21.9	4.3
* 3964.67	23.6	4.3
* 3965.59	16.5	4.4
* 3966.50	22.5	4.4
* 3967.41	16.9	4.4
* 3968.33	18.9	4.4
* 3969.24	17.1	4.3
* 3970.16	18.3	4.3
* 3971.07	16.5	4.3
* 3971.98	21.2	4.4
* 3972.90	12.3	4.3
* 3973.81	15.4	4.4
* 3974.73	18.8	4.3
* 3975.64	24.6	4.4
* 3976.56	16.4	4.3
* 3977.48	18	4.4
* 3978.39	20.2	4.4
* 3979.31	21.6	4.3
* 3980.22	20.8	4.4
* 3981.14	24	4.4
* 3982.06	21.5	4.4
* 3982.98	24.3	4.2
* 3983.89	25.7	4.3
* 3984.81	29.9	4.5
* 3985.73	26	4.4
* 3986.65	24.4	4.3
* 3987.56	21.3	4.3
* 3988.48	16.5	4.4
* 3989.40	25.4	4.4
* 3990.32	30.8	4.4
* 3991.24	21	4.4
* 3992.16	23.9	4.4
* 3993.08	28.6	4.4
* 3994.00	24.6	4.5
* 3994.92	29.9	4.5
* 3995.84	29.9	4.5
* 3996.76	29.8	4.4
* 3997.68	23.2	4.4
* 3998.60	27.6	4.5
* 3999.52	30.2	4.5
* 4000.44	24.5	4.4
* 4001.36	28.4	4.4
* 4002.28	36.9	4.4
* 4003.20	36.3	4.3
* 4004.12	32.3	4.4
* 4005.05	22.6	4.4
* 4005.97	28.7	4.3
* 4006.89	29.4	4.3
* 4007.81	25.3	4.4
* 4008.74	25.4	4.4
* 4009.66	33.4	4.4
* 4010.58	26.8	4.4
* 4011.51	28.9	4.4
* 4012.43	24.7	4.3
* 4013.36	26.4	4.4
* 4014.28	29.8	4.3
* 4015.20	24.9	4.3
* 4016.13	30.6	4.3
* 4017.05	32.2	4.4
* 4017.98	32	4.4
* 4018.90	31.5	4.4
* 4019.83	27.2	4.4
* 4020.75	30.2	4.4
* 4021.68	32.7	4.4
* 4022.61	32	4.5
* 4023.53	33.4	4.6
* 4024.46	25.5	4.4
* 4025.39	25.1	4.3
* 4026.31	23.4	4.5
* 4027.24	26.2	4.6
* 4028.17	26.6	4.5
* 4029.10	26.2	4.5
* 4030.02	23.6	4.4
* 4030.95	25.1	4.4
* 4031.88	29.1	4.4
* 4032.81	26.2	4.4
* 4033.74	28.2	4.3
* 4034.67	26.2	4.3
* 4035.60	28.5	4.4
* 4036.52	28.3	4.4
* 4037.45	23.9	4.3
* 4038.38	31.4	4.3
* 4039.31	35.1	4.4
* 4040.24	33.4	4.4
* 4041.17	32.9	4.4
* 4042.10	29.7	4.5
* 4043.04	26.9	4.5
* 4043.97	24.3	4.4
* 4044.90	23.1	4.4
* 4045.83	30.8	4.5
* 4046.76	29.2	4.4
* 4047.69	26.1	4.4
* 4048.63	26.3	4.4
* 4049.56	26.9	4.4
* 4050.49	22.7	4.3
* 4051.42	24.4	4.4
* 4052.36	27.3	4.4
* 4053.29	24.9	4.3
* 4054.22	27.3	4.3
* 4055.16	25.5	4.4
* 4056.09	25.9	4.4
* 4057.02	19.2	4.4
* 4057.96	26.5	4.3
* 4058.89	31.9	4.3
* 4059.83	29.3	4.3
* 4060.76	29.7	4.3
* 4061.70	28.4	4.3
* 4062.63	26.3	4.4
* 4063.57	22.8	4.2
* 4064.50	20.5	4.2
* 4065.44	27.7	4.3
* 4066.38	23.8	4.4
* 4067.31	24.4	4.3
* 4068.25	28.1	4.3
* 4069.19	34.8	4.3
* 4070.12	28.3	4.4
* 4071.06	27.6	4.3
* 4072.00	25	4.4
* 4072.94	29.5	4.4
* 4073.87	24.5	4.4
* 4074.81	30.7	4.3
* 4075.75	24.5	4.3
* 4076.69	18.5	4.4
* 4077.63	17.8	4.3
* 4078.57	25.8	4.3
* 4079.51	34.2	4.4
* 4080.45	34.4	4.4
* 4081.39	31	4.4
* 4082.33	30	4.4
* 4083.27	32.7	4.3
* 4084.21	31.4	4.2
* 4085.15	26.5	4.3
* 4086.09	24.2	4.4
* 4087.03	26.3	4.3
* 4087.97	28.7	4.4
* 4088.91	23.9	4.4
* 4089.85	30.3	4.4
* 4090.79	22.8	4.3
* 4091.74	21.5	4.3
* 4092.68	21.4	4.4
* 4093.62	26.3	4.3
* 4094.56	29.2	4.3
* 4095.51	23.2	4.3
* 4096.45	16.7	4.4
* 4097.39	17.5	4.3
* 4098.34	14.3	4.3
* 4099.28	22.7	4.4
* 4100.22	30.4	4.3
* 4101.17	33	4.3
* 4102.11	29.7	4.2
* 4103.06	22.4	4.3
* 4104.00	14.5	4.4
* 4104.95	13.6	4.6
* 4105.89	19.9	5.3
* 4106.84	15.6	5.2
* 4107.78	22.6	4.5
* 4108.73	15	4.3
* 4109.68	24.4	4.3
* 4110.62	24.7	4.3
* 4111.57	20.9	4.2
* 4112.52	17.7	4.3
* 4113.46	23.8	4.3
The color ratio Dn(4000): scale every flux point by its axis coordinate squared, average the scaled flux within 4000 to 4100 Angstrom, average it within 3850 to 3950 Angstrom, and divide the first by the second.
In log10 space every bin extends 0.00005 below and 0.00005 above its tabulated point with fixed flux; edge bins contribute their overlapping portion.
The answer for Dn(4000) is 1.12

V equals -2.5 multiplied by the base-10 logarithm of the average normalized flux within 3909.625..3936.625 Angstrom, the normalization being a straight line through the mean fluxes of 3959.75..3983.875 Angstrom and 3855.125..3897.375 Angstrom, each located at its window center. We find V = -0.18 mag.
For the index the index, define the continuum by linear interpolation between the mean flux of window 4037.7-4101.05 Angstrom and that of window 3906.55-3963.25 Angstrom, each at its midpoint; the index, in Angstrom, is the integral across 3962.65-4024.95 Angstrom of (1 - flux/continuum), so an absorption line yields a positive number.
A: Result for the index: 2.7 Angstrom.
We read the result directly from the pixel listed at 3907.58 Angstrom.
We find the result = 23.9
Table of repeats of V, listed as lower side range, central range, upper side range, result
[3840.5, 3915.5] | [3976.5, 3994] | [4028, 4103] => 0.123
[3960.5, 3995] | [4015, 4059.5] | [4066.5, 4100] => -0.151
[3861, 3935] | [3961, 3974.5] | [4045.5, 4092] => 0.313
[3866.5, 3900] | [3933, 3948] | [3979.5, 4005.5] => -0.080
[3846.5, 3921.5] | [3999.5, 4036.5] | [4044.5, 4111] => -0.117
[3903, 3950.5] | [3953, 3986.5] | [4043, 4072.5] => 0.230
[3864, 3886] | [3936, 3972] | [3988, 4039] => 0.107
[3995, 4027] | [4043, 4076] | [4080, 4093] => 0.059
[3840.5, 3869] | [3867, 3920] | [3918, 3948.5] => 0.097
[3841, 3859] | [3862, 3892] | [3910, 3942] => 0.083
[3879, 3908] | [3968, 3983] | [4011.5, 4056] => 0.317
